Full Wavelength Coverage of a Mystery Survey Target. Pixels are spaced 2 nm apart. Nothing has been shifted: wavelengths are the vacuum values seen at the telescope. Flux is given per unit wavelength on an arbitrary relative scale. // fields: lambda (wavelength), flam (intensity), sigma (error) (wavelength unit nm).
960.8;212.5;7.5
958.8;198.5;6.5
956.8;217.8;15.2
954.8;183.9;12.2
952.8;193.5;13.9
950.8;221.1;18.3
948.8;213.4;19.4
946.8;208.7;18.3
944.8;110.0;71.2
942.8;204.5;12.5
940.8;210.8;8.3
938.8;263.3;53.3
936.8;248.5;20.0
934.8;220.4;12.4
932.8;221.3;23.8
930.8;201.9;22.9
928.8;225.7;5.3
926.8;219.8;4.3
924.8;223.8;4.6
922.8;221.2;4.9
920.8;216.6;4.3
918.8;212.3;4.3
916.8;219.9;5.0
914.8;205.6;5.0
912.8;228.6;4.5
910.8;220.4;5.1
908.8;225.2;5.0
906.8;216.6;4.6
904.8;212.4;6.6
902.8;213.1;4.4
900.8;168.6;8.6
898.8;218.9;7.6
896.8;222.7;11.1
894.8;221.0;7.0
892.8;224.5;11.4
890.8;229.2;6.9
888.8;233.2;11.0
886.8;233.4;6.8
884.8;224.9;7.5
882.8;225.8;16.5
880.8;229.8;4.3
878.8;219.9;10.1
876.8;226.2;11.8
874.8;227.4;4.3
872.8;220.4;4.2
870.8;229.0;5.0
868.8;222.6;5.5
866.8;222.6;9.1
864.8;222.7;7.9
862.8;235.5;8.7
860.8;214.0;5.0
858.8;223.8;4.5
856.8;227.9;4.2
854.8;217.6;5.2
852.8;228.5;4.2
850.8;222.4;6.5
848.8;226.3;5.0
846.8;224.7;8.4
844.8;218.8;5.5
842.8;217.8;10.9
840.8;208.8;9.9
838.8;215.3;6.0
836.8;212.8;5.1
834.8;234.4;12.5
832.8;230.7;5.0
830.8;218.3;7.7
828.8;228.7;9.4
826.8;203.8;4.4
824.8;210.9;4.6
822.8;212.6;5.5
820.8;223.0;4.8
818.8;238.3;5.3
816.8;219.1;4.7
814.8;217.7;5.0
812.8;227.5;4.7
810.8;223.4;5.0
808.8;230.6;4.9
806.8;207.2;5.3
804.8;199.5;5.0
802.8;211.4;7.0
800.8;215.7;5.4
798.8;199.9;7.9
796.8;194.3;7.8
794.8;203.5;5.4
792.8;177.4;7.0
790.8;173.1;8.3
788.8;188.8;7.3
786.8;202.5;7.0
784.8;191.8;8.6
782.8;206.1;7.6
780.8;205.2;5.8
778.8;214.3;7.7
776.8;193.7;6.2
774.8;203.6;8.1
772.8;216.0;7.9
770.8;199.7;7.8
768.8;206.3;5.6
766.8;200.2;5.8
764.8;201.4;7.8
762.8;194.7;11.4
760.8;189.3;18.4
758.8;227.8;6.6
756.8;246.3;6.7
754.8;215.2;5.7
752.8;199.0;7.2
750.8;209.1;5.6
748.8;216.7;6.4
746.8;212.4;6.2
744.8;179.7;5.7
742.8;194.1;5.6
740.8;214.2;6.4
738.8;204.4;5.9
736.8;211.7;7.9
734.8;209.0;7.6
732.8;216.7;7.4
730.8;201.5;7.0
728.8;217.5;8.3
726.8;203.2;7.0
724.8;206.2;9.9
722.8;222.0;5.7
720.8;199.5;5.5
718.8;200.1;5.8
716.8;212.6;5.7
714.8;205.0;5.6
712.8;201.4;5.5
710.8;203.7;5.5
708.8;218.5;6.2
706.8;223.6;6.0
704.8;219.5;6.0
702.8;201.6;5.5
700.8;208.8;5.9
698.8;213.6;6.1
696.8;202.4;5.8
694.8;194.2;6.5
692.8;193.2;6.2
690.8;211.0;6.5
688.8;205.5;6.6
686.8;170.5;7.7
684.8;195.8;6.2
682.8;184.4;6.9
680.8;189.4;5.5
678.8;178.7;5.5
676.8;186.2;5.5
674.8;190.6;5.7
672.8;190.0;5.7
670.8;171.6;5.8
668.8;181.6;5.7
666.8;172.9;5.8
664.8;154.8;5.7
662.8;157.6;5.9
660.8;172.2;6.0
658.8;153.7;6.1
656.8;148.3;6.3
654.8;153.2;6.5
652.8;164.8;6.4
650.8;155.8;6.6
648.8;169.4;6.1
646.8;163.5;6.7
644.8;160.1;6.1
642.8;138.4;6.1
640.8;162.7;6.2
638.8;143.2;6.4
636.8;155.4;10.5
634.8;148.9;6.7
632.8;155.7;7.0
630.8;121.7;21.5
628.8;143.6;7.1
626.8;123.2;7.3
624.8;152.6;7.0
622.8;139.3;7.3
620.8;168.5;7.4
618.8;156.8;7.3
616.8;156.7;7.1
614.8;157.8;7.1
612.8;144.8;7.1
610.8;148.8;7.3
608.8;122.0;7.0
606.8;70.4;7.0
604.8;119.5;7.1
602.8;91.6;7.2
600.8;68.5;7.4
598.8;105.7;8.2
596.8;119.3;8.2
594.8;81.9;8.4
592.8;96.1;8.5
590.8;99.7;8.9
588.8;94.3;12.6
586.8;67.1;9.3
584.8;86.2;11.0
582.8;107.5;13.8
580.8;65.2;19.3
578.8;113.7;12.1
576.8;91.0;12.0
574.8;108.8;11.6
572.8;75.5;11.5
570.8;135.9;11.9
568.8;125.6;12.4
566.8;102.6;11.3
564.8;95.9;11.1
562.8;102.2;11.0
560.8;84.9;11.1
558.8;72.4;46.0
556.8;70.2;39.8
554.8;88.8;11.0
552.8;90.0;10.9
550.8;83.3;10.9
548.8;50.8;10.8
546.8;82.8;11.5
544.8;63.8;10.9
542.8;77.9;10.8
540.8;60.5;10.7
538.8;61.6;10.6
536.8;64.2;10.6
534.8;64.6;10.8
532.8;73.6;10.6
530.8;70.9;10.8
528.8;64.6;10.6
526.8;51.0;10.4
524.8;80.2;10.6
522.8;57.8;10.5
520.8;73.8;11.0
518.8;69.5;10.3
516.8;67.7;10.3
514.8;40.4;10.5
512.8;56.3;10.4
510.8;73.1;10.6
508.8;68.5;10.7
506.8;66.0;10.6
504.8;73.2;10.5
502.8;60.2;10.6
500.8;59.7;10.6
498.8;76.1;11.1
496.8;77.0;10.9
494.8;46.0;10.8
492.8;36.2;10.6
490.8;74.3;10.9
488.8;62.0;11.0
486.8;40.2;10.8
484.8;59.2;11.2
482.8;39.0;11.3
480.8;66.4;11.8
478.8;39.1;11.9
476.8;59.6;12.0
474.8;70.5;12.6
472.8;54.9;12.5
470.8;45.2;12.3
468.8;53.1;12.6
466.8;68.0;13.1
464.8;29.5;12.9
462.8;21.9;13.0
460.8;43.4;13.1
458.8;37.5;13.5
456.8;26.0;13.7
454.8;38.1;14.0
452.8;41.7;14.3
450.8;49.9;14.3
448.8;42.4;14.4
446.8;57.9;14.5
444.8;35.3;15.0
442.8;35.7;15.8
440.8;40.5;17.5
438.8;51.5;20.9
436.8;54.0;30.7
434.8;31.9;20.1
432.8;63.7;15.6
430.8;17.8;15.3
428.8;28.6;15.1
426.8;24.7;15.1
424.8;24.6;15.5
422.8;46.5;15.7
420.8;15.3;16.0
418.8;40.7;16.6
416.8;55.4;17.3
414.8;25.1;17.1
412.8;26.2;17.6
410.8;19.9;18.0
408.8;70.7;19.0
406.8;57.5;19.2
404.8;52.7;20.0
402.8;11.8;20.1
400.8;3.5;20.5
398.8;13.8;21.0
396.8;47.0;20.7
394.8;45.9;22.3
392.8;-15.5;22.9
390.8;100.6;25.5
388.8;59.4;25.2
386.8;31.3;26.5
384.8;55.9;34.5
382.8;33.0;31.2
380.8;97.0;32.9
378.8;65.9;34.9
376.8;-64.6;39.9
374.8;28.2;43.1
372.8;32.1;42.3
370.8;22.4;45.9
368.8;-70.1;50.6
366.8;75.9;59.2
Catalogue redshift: 0.53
